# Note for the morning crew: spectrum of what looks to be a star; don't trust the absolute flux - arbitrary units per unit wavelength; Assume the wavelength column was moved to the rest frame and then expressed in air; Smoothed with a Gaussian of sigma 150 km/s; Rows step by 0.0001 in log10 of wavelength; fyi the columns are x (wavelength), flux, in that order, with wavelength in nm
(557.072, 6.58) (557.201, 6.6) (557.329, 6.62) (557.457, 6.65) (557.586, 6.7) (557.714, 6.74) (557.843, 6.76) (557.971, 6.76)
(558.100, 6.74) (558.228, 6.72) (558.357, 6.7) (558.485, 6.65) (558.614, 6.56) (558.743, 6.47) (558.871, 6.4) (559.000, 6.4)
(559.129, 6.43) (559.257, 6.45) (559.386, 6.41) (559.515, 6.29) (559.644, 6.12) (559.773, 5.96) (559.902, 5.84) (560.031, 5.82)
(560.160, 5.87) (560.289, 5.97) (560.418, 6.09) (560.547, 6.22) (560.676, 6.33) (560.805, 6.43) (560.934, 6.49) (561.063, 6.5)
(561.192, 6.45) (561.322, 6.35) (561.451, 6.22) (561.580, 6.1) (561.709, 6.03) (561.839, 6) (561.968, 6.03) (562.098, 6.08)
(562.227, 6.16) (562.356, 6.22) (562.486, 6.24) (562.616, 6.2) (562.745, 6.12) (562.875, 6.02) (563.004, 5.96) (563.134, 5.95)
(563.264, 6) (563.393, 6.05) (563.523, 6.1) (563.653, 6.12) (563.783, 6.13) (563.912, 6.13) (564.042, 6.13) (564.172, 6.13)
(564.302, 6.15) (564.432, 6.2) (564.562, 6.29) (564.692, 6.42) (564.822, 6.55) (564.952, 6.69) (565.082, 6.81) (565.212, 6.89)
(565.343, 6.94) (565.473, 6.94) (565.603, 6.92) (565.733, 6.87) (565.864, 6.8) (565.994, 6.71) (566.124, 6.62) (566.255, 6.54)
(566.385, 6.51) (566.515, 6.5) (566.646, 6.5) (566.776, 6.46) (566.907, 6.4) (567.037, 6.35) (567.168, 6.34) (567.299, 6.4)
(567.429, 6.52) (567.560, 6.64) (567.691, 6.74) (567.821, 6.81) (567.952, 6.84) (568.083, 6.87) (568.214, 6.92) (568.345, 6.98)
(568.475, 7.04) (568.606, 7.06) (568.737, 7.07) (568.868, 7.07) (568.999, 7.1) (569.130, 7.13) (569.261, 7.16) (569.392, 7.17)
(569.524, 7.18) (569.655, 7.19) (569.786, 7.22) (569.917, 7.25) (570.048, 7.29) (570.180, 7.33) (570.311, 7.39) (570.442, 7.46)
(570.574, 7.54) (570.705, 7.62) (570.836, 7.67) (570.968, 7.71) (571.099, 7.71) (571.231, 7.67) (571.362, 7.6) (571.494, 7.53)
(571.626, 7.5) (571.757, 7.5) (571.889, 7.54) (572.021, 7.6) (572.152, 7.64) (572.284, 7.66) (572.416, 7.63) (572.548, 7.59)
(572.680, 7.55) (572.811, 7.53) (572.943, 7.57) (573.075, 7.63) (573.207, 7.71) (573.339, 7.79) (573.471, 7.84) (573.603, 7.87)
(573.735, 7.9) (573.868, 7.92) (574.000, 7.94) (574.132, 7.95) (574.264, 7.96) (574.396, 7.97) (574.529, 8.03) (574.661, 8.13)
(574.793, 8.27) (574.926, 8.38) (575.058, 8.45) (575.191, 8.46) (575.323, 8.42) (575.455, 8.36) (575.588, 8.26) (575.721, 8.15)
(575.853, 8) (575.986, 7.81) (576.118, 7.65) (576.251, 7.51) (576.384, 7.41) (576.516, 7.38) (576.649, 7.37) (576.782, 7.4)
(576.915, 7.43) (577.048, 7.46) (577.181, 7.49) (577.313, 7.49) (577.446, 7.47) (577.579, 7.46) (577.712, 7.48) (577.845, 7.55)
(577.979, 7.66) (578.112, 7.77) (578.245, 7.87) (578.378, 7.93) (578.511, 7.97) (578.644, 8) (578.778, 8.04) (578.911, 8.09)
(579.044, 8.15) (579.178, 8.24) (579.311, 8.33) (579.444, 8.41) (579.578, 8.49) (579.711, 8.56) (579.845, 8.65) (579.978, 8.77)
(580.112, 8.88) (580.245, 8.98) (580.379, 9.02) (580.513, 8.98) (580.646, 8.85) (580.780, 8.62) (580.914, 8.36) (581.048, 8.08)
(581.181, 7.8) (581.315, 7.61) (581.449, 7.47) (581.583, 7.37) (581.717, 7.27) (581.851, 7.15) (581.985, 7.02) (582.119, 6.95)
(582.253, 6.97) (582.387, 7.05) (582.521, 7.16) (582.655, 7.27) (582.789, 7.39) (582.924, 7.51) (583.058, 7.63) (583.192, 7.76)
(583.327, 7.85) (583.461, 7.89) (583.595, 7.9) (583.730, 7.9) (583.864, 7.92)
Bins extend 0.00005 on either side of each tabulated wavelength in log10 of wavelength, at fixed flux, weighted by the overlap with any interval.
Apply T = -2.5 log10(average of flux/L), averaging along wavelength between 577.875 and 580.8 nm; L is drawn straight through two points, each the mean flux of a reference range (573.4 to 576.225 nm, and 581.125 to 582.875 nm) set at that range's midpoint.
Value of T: -0.11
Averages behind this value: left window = 8.07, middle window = 8.36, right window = 7.26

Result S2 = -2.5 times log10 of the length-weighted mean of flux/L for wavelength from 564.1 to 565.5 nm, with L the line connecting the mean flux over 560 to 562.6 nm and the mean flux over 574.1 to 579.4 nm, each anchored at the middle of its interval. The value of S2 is 0.01 mag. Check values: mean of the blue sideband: 6.19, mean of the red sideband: 7.88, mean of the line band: 6.53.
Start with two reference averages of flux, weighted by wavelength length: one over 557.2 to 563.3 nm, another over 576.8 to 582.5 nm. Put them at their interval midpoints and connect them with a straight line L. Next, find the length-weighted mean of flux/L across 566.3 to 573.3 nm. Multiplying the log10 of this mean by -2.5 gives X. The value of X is -0.01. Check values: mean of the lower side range 6.31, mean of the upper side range 7.92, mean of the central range 7.18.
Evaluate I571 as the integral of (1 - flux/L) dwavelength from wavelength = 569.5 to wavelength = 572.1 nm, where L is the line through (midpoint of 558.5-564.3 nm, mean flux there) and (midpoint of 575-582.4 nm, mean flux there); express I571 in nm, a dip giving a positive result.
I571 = -0.13 nm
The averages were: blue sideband 6.18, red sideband 7.93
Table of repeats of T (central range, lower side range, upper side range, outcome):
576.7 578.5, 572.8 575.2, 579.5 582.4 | 0.06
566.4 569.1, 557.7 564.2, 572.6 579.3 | 0.04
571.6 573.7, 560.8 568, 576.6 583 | -0.07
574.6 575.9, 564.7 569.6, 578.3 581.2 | -0.06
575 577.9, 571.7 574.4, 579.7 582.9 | 0.01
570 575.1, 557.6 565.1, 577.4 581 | -0.03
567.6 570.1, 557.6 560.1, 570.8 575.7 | 0.06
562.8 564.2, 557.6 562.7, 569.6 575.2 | 0.11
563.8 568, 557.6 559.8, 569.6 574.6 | 0.09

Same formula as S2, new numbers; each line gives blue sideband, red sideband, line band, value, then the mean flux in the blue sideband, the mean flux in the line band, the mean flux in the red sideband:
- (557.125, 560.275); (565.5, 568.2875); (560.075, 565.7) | 0.045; 6.43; 6.27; 6.64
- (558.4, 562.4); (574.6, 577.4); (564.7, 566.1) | -0.005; 6.24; 6.79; 7.87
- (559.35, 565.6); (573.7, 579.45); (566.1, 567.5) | 0.046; 6.24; 6.46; 7.89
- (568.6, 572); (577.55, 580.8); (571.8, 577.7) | 0.004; 7.38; 7.79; 8.27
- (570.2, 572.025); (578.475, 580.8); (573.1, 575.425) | -0.019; 7.57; 8.06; 8.51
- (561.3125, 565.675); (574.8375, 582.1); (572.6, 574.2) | -0.052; 6.27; 7.77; 7.98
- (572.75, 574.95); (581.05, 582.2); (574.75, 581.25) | -0.064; 7.89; 8.07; 7.37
